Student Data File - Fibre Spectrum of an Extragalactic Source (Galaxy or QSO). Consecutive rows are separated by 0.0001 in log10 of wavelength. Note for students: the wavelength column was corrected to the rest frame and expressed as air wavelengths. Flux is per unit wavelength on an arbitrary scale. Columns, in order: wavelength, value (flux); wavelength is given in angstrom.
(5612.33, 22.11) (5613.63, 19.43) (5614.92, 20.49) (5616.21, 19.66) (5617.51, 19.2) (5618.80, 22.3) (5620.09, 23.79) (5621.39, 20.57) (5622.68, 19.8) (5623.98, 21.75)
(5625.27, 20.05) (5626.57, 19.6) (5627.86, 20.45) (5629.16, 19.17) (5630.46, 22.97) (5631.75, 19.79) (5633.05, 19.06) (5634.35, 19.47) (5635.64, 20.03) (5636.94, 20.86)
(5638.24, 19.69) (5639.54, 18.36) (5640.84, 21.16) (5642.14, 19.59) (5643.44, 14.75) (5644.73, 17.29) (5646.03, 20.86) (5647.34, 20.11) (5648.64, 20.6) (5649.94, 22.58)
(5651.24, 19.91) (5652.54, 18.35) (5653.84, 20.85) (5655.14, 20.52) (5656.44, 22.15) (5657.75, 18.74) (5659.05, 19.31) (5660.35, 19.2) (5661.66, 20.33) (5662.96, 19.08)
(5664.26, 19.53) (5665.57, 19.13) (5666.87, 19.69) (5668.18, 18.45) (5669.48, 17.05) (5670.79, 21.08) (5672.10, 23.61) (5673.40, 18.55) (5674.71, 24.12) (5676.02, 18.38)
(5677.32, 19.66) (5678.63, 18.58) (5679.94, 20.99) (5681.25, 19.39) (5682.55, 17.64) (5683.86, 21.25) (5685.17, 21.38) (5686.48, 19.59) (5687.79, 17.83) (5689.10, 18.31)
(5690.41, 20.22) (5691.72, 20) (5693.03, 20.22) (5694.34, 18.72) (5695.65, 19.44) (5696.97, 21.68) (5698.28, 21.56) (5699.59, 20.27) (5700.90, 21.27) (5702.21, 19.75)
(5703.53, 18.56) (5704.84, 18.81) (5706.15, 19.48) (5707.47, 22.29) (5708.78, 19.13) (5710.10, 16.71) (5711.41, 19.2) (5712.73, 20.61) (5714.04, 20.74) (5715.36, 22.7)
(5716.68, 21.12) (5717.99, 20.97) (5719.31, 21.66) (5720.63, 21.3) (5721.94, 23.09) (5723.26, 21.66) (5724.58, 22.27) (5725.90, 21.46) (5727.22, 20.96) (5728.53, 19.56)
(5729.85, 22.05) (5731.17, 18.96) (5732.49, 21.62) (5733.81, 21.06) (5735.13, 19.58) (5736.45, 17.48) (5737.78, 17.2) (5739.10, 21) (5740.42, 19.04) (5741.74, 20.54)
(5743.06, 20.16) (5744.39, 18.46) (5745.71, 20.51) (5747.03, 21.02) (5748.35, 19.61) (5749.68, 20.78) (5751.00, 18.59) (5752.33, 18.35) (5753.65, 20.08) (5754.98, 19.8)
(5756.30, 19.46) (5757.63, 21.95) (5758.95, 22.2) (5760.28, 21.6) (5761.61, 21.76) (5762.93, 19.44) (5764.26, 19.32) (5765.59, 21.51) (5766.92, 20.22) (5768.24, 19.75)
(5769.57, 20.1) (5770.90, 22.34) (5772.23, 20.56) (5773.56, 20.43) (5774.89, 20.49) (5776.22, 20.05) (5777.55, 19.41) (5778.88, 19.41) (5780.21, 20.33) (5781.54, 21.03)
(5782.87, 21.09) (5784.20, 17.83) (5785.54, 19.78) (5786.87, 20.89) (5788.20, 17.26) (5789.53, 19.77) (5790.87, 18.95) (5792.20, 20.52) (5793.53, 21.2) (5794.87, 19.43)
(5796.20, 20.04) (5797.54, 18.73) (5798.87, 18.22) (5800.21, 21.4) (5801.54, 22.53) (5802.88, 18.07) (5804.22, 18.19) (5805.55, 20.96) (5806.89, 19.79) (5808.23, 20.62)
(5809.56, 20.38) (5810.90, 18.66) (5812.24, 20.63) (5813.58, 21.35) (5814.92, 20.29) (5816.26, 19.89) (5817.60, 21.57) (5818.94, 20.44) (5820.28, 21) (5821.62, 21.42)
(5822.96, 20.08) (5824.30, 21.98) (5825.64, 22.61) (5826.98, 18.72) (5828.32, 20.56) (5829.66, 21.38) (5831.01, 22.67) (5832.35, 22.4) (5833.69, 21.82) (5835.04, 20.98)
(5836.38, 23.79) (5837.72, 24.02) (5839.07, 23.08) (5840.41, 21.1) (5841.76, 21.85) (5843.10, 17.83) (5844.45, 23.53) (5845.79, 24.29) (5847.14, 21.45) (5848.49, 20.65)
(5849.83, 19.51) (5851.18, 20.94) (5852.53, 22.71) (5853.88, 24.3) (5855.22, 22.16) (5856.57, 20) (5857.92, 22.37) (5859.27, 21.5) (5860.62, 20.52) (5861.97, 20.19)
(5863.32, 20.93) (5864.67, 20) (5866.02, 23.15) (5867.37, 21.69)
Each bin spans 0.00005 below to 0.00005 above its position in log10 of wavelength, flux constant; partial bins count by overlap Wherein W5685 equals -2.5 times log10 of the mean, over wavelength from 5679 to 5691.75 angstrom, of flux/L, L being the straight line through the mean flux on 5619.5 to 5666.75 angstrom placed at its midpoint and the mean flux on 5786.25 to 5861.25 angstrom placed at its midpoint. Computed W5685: 0.03 mag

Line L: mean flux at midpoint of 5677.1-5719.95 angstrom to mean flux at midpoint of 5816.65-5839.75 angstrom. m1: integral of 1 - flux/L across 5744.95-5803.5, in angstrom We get 2.3 angstrom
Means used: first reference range 20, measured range 20.1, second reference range 21.7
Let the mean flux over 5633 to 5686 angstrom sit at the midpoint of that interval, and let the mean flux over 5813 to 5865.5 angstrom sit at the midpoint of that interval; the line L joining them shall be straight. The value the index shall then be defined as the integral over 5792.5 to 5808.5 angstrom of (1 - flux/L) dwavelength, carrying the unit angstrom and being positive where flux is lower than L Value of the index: 0.9 angstrom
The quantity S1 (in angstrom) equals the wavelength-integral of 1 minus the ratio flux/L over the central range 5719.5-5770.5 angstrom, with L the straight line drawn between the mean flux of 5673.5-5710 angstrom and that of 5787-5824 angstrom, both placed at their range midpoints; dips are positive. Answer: -1.0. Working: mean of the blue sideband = 19.9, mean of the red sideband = 20.1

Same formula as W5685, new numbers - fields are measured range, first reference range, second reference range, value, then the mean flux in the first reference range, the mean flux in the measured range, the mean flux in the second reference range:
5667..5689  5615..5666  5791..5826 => 0.016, 20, 19.8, 20.3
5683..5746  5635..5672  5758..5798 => -0.016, 19.7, 20.2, 20.2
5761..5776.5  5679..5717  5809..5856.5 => 0.011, 19.9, 20.5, 21.4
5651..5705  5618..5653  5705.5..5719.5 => 0.022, 20.1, 19.8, 20.4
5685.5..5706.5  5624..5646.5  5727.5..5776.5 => 0.009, 19.7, 19.8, 20.2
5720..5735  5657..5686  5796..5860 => -0.051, 19.8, 21.2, 21.1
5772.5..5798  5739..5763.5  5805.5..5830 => 0.032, 20.2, 19.8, 20.6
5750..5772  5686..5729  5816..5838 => 0.023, 20.3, 20.4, 21.5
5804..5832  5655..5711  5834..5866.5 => 0.033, 19.8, 20.7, 21.7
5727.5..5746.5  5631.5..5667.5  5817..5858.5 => 0.041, 19.7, 19.8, 21.7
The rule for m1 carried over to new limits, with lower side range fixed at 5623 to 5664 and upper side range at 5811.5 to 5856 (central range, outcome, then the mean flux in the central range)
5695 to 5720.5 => 0.1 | 20.3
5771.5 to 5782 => 0.4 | 20.2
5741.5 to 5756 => 0.7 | 19.8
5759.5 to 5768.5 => 0.2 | 20.6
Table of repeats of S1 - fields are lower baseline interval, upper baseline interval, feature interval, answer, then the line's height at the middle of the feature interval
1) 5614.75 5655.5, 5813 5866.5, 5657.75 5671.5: 0.70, 20.3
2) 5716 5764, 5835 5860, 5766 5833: 2.99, 21.3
